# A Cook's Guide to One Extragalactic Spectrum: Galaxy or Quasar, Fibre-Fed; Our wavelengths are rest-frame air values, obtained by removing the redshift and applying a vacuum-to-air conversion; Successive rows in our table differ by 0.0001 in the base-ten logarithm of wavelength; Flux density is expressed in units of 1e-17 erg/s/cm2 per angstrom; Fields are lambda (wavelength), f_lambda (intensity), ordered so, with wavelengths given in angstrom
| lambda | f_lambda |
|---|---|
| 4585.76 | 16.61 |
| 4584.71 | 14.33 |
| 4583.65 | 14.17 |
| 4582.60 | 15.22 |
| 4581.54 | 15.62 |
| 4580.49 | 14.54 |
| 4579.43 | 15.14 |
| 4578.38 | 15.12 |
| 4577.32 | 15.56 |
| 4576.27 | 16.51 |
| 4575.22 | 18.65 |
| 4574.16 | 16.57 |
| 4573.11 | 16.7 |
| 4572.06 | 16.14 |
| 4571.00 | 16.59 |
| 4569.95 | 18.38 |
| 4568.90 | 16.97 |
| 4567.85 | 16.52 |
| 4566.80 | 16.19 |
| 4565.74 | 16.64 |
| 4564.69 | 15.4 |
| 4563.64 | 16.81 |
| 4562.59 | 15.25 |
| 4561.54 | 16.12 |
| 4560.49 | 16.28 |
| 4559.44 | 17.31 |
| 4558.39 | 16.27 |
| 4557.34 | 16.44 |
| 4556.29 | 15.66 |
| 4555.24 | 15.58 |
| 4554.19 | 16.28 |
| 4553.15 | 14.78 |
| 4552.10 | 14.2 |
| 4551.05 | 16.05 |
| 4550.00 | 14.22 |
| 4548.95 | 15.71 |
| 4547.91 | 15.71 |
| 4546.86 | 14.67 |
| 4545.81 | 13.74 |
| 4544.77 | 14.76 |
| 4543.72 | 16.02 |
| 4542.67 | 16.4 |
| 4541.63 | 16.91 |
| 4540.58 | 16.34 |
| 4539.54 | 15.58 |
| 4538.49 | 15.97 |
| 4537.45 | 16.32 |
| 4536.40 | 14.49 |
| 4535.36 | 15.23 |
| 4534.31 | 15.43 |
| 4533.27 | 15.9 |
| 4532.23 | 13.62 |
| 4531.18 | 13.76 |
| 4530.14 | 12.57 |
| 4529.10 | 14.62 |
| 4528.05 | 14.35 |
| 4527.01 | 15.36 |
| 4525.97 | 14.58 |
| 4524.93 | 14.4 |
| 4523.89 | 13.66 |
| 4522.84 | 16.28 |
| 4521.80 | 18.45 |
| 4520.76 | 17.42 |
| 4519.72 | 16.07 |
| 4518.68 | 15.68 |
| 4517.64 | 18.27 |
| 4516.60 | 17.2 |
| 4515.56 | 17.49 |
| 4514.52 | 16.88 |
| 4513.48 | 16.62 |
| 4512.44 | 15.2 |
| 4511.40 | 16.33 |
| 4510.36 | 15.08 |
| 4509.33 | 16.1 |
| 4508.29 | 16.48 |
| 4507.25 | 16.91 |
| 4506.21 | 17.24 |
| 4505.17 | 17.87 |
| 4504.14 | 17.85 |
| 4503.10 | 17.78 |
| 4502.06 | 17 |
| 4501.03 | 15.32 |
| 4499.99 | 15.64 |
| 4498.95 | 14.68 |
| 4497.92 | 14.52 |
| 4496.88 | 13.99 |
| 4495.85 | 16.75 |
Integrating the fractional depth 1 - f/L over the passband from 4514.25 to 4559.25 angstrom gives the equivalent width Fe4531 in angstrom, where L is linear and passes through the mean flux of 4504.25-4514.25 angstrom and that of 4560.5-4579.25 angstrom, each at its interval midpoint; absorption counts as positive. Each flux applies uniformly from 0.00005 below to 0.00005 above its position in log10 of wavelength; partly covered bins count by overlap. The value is 2.47 angstrom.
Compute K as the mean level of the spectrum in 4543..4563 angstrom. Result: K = 15.5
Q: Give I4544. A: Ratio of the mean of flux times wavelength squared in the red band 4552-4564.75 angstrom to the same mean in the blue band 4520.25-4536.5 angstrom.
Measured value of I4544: 1.08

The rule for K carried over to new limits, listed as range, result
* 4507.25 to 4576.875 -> 15.9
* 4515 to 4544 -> 15.7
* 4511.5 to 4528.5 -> 16.1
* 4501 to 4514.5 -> 16.7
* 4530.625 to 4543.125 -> 15.5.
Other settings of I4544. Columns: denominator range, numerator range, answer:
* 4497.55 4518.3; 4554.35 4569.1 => 1.00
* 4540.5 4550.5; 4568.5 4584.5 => 1.06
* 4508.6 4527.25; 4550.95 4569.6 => 1.01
